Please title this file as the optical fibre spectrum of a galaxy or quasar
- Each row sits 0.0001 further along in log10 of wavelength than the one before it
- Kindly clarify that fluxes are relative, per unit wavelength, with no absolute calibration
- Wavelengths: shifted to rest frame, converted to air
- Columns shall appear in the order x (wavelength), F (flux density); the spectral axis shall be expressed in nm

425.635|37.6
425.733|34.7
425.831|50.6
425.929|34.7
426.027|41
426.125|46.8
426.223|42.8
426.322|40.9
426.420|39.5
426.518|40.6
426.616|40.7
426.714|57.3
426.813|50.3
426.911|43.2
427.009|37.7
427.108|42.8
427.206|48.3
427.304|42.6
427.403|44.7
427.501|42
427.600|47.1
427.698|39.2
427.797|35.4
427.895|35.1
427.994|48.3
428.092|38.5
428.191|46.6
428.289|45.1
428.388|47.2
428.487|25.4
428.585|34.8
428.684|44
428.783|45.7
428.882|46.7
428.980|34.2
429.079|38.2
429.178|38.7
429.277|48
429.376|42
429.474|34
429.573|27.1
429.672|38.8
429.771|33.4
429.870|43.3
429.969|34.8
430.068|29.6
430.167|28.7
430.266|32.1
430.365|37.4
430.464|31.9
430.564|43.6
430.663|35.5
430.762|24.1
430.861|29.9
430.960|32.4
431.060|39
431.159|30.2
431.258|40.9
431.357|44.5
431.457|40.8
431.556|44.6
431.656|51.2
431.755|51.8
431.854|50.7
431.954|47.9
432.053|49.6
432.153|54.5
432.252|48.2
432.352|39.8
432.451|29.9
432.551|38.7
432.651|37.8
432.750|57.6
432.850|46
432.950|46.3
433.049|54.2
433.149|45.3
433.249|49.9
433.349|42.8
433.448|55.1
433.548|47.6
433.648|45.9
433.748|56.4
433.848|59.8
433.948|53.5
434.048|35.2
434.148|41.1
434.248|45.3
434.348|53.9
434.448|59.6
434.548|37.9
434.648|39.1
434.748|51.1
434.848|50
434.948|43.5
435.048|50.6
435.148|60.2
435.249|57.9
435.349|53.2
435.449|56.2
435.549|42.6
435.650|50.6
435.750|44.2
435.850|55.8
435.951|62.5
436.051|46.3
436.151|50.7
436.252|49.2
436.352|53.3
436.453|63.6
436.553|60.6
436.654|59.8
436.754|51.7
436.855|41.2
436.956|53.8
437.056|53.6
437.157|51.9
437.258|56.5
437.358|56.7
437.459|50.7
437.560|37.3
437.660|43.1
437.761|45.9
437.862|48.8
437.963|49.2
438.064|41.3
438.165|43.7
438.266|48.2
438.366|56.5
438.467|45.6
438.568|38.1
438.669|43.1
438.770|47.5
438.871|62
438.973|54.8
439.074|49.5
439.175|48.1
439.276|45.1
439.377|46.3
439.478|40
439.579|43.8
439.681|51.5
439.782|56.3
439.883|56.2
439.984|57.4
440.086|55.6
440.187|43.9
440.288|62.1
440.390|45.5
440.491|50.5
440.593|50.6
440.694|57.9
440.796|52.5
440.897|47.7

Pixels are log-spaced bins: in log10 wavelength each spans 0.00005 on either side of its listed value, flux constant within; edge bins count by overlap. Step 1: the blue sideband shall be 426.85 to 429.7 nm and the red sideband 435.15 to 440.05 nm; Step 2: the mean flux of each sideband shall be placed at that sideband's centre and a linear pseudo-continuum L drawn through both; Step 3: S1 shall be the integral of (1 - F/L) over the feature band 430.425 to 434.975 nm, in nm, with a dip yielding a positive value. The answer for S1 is 0.08 nm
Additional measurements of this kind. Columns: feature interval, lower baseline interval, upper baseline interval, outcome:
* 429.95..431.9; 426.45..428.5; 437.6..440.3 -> 0.31 nm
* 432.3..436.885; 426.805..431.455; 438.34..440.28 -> -0.49 nm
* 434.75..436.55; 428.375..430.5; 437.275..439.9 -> -0.33 nm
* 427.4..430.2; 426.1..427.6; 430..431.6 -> 0.04 nm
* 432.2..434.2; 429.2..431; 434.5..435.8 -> -0.14 nm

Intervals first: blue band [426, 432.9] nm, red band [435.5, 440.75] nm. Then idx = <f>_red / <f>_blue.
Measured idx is 1.23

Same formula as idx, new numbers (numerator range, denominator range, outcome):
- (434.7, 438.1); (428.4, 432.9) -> 1.30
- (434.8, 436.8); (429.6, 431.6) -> 1.49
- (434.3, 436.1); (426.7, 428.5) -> 1.18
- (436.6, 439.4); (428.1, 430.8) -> 1.31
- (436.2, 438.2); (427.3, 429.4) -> 1.23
